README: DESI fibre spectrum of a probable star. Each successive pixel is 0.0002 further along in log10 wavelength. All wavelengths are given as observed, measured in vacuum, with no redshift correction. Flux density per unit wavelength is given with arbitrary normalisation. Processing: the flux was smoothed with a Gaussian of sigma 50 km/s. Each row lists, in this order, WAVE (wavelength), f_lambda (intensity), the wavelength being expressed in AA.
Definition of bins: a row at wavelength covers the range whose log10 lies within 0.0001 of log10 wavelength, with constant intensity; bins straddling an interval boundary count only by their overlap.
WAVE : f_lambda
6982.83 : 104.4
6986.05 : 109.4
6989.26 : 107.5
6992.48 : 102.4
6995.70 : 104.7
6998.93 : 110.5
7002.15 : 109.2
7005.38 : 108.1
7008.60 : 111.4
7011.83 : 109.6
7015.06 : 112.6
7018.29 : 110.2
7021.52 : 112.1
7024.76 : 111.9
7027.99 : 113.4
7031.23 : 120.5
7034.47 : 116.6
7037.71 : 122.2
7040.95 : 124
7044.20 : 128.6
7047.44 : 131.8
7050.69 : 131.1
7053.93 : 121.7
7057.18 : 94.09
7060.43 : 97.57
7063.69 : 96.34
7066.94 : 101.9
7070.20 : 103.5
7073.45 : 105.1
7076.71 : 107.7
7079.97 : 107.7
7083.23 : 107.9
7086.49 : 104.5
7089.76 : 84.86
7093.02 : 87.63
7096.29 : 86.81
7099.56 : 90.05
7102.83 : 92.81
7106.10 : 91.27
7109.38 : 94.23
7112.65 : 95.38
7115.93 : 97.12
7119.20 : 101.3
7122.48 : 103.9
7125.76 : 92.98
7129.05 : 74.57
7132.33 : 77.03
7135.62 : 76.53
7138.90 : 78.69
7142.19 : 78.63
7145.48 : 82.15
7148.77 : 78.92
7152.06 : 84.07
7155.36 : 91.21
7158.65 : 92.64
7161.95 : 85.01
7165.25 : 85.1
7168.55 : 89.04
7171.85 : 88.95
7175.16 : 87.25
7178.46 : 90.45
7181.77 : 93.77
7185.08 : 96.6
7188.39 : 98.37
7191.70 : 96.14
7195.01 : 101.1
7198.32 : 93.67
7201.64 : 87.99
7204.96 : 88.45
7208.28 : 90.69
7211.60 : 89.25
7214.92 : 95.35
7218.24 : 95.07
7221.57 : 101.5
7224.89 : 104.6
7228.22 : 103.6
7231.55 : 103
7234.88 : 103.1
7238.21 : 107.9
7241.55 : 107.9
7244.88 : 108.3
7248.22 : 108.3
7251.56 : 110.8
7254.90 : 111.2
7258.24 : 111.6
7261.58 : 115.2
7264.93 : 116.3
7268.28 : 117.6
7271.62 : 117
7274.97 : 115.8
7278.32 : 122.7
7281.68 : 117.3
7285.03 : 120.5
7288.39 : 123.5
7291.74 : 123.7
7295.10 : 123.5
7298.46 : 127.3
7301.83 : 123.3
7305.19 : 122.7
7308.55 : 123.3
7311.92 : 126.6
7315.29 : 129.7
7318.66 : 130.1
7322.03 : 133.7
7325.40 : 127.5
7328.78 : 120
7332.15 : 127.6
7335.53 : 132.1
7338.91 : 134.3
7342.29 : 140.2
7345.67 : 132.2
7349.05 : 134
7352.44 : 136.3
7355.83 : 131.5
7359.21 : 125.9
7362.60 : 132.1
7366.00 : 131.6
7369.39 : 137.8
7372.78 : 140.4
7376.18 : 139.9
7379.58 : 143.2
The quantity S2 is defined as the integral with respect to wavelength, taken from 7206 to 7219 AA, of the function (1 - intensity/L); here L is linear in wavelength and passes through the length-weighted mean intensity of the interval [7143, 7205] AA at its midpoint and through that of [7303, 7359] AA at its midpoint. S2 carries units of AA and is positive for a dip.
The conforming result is 1.0 AA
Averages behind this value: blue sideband 89.9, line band 92.3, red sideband 130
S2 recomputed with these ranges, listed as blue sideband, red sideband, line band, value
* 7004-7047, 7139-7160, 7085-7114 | 1.50 AA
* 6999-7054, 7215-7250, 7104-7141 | 7.25 AA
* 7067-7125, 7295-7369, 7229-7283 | 3.37 AA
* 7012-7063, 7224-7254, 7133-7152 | 5.43 AA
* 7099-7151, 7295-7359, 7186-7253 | 4.73 AA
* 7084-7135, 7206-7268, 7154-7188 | 2.66 AA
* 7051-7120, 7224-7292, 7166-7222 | 7.72 AA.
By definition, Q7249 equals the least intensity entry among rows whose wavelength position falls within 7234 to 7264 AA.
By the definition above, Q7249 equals 103.1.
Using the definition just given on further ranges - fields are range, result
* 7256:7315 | 111.6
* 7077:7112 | 84.86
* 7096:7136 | 74.57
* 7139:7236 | 78.63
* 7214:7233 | 95.07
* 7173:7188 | 87.25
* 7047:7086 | 94.09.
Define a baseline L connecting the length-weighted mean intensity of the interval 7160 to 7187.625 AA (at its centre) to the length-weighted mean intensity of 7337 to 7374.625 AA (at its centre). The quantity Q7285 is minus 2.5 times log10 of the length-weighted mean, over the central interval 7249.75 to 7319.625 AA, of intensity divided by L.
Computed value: -0.03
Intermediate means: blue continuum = 89.8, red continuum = 134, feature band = 120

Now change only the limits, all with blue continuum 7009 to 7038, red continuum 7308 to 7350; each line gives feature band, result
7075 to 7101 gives 0.20 mag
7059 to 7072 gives 0.16 mag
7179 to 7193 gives 0.27 mag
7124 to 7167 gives 0.40 mag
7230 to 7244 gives 0.18 mag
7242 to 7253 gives 0.16 mag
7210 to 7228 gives 0.26 mag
